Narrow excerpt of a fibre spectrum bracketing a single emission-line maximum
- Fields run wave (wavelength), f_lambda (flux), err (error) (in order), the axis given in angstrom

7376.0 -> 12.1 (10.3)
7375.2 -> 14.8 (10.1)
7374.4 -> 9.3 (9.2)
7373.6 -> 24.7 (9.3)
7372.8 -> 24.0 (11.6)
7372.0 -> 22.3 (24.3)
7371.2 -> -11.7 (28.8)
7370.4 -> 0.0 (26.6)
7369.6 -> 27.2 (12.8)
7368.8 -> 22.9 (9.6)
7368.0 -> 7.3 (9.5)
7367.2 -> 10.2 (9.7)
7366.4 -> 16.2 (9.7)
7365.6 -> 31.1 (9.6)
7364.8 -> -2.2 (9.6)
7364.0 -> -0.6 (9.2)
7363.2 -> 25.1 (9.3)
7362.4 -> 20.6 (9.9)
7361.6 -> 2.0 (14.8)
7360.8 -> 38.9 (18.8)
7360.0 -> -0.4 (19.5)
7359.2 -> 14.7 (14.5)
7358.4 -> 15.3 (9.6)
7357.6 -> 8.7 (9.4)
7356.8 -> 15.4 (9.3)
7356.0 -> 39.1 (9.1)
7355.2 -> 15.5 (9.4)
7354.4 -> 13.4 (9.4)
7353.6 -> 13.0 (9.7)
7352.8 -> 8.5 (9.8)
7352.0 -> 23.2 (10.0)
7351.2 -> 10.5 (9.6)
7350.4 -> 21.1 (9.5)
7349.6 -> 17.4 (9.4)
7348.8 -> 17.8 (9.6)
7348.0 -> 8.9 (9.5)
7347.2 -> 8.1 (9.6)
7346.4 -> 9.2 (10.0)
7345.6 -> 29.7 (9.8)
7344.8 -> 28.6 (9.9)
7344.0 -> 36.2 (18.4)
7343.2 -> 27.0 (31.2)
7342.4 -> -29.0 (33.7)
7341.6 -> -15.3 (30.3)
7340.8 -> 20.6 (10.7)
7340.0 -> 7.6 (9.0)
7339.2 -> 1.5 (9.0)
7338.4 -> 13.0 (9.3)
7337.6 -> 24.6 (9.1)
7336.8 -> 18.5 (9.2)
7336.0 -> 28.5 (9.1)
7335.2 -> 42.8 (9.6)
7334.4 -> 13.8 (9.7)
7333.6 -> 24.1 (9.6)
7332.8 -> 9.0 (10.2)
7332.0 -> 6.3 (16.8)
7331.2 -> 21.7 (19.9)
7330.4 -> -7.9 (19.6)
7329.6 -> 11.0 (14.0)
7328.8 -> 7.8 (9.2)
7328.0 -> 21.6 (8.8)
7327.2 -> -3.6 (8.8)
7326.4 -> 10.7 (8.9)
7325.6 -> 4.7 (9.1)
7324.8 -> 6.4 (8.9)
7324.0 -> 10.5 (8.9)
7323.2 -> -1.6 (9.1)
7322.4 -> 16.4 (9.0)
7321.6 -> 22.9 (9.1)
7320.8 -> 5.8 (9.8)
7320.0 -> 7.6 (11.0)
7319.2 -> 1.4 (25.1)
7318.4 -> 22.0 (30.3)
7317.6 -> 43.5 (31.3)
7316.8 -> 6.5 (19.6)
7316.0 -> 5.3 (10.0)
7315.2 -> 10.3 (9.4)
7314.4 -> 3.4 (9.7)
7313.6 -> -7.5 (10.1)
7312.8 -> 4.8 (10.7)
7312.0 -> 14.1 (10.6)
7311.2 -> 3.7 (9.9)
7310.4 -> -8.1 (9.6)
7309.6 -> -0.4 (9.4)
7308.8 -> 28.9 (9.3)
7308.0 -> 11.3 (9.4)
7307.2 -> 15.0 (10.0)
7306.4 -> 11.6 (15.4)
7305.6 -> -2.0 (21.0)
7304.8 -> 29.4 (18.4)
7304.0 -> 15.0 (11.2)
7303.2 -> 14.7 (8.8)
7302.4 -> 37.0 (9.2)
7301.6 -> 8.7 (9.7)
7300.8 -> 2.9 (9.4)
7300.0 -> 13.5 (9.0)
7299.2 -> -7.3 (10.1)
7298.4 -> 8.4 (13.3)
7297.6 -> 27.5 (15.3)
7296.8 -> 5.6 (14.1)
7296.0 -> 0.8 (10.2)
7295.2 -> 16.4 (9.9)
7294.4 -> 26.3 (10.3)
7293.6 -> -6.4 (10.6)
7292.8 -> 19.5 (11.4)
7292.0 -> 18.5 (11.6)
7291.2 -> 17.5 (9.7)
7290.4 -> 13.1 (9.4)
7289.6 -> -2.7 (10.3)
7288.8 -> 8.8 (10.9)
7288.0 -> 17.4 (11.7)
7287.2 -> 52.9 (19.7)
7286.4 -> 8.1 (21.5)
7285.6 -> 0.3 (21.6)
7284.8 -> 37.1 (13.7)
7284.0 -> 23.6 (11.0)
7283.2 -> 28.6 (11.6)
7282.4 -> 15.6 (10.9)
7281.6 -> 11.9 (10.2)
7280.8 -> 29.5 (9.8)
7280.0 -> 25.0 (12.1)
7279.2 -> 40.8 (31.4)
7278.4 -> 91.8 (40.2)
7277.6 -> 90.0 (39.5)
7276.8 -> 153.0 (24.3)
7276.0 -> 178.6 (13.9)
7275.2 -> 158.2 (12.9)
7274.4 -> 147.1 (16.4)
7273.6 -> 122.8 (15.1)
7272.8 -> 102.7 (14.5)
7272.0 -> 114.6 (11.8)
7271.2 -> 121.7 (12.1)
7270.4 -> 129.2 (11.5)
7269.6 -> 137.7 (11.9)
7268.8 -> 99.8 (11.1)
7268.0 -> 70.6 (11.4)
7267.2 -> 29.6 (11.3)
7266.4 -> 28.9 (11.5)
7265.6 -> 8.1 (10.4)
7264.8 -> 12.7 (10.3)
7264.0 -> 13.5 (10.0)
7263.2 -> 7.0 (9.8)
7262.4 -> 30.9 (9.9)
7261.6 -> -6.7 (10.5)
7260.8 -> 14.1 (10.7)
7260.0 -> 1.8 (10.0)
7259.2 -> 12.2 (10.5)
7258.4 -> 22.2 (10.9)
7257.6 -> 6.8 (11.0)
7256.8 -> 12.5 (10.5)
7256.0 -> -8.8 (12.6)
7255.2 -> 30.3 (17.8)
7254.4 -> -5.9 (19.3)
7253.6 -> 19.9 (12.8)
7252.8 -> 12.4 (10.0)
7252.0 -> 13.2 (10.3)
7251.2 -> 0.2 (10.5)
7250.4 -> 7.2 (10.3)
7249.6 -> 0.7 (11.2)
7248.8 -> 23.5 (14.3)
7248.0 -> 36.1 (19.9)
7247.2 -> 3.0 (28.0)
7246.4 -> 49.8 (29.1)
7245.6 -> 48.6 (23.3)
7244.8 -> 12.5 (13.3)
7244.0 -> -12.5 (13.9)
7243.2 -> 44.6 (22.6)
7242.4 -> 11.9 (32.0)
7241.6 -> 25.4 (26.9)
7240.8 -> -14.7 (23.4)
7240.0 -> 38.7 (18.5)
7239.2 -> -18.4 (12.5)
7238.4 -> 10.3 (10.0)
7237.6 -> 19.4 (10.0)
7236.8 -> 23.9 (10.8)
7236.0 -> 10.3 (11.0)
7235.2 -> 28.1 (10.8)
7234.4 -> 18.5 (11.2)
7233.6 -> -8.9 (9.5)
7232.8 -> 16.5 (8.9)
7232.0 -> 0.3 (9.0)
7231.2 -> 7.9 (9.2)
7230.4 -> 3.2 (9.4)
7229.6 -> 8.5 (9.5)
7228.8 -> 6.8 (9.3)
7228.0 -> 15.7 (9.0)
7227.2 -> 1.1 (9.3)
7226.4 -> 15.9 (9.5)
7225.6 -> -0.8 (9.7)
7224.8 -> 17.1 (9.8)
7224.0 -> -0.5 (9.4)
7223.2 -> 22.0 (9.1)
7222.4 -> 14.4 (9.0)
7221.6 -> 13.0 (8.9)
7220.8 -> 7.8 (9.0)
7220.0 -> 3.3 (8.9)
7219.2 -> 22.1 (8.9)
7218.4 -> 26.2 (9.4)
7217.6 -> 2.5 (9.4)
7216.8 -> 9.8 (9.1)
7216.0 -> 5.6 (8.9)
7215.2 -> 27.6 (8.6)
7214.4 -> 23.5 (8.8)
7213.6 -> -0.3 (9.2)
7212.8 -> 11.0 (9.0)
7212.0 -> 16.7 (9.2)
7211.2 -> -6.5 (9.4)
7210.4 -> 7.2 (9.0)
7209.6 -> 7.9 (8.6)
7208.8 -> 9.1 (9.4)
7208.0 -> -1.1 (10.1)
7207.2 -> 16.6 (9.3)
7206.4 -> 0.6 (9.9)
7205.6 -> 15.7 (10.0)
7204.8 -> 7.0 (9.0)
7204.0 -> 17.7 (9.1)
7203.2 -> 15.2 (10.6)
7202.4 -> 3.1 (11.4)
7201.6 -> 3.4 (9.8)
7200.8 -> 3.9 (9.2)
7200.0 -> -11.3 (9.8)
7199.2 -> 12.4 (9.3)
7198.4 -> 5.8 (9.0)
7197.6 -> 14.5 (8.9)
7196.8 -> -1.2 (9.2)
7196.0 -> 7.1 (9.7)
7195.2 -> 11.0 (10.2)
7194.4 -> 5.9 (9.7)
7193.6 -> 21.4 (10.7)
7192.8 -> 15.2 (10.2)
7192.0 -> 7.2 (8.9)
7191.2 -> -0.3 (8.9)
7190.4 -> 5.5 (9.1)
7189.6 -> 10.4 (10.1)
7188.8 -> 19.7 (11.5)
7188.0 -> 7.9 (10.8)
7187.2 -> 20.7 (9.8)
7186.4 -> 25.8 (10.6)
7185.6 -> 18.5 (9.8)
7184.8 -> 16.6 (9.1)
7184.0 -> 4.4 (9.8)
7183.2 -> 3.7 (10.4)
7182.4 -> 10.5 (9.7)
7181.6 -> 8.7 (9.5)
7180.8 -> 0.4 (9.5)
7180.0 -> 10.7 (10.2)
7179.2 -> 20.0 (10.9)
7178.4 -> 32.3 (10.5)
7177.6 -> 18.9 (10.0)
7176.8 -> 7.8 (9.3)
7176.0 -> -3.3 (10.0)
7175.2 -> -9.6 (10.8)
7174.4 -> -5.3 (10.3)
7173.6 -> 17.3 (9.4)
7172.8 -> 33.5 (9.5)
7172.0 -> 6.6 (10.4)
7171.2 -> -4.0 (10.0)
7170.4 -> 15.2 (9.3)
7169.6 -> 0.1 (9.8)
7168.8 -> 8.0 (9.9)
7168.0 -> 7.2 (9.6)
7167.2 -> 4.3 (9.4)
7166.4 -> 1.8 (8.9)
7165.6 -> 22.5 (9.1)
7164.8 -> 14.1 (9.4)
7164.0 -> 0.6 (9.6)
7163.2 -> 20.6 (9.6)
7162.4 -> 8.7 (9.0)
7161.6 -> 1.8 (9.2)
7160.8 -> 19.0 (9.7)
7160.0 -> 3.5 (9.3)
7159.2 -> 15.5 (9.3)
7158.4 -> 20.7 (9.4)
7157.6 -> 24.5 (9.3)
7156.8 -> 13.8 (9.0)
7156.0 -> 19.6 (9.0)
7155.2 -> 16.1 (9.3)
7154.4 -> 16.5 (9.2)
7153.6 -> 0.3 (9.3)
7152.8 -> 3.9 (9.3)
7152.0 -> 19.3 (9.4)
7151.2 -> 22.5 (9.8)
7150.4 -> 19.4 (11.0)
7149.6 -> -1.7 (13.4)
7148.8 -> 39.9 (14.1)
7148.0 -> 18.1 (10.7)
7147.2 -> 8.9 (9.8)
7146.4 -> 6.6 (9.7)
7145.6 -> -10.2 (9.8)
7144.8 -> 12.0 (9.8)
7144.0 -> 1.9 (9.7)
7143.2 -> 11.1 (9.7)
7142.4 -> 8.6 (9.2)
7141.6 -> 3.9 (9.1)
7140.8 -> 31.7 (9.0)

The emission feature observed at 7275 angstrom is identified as [O II]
